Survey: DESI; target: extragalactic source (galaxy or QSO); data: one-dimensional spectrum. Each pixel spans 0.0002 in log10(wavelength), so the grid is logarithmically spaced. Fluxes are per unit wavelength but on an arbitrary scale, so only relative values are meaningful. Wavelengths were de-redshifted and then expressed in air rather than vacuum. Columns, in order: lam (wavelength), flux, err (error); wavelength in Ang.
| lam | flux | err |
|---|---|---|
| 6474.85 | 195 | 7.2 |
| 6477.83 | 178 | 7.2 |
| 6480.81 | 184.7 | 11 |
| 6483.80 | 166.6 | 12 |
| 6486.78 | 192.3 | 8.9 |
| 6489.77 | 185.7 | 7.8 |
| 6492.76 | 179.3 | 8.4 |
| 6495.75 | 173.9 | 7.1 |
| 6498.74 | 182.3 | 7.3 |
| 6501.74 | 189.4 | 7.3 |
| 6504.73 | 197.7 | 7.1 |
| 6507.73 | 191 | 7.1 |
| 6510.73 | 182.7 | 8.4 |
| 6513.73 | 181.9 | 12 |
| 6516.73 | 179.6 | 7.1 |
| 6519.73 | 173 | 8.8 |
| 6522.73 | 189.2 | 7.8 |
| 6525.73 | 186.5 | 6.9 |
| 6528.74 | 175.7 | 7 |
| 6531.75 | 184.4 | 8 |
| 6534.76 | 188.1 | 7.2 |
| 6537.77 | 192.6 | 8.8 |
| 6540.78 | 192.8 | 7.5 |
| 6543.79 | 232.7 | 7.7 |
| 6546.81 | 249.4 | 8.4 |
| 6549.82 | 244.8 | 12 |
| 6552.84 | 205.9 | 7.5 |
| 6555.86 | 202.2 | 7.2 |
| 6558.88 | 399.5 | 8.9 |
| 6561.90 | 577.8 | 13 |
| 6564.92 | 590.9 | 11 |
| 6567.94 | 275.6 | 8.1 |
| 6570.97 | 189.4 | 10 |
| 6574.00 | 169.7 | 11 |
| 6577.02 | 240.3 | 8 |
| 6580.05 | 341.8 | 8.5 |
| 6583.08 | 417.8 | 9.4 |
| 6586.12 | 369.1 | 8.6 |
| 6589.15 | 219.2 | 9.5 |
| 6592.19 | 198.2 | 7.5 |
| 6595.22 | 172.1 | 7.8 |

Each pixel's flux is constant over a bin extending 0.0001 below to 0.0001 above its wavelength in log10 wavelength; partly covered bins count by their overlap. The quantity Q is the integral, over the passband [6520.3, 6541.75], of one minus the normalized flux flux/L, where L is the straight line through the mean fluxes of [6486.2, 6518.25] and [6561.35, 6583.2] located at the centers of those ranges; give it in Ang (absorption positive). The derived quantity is 5.2 Ang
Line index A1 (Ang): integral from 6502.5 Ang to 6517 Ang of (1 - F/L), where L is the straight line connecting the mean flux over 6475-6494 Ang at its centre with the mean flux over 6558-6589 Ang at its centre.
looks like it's 2.7 Ang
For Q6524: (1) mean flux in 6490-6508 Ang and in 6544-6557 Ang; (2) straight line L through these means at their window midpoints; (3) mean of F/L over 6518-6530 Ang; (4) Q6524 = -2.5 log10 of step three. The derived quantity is 0.14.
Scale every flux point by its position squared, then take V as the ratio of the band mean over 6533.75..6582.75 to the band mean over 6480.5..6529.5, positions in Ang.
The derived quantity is 1.58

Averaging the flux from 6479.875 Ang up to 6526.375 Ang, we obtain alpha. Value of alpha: 183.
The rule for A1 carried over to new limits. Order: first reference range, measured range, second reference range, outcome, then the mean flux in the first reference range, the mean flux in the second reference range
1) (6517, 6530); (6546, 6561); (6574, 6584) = -1.5 Ang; 181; 304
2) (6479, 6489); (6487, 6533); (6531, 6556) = 2.5 Ang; 181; 212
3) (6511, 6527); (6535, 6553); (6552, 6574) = 3.6 Ang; 182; 341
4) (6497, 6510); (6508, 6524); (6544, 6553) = 1.6 Ang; 189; 237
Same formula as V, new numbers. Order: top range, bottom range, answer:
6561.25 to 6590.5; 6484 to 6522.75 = 1.85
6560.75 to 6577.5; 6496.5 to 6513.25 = 1.86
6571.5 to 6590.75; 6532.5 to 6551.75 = 1.35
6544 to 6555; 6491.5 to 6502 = 1.30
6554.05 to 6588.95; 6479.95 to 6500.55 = 1.91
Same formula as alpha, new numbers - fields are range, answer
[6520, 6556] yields 203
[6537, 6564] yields 287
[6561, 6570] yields 457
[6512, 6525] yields 181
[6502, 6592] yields 252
